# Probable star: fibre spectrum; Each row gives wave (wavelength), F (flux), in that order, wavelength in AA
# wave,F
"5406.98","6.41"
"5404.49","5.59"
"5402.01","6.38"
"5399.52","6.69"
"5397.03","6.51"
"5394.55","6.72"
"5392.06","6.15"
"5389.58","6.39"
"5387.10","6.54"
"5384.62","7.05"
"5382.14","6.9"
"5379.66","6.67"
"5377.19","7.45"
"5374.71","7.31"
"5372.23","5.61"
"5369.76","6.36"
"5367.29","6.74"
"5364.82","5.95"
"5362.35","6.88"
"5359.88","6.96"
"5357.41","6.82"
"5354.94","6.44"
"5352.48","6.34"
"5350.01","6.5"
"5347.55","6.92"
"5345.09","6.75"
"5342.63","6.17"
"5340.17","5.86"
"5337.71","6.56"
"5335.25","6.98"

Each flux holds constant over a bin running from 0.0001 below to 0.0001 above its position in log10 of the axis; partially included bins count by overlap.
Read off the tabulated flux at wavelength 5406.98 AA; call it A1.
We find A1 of 6.41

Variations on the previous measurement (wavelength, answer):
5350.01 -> 6.5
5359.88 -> 6.96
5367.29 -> 6.74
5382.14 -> 6.9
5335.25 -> 6.98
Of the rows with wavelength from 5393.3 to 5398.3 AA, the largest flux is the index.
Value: 6.72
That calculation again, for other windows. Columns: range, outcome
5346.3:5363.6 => 6.96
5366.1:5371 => 6.74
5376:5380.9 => 7.45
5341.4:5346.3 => 6.75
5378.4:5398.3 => 7.05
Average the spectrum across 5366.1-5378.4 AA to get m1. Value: 6.69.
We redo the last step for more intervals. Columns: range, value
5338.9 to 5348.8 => 6.43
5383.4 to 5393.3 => 6.53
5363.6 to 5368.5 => 6.35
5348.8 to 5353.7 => 6.41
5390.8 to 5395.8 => 6.44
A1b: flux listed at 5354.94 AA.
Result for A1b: 6.44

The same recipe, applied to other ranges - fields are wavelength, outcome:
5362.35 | 6.88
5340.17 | 5.86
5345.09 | 6.75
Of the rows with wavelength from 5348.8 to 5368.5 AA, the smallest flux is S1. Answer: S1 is 5.95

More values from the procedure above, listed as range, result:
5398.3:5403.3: 6.38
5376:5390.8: 6.39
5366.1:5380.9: 5.61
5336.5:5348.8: 5.86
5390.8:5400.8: 6.15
